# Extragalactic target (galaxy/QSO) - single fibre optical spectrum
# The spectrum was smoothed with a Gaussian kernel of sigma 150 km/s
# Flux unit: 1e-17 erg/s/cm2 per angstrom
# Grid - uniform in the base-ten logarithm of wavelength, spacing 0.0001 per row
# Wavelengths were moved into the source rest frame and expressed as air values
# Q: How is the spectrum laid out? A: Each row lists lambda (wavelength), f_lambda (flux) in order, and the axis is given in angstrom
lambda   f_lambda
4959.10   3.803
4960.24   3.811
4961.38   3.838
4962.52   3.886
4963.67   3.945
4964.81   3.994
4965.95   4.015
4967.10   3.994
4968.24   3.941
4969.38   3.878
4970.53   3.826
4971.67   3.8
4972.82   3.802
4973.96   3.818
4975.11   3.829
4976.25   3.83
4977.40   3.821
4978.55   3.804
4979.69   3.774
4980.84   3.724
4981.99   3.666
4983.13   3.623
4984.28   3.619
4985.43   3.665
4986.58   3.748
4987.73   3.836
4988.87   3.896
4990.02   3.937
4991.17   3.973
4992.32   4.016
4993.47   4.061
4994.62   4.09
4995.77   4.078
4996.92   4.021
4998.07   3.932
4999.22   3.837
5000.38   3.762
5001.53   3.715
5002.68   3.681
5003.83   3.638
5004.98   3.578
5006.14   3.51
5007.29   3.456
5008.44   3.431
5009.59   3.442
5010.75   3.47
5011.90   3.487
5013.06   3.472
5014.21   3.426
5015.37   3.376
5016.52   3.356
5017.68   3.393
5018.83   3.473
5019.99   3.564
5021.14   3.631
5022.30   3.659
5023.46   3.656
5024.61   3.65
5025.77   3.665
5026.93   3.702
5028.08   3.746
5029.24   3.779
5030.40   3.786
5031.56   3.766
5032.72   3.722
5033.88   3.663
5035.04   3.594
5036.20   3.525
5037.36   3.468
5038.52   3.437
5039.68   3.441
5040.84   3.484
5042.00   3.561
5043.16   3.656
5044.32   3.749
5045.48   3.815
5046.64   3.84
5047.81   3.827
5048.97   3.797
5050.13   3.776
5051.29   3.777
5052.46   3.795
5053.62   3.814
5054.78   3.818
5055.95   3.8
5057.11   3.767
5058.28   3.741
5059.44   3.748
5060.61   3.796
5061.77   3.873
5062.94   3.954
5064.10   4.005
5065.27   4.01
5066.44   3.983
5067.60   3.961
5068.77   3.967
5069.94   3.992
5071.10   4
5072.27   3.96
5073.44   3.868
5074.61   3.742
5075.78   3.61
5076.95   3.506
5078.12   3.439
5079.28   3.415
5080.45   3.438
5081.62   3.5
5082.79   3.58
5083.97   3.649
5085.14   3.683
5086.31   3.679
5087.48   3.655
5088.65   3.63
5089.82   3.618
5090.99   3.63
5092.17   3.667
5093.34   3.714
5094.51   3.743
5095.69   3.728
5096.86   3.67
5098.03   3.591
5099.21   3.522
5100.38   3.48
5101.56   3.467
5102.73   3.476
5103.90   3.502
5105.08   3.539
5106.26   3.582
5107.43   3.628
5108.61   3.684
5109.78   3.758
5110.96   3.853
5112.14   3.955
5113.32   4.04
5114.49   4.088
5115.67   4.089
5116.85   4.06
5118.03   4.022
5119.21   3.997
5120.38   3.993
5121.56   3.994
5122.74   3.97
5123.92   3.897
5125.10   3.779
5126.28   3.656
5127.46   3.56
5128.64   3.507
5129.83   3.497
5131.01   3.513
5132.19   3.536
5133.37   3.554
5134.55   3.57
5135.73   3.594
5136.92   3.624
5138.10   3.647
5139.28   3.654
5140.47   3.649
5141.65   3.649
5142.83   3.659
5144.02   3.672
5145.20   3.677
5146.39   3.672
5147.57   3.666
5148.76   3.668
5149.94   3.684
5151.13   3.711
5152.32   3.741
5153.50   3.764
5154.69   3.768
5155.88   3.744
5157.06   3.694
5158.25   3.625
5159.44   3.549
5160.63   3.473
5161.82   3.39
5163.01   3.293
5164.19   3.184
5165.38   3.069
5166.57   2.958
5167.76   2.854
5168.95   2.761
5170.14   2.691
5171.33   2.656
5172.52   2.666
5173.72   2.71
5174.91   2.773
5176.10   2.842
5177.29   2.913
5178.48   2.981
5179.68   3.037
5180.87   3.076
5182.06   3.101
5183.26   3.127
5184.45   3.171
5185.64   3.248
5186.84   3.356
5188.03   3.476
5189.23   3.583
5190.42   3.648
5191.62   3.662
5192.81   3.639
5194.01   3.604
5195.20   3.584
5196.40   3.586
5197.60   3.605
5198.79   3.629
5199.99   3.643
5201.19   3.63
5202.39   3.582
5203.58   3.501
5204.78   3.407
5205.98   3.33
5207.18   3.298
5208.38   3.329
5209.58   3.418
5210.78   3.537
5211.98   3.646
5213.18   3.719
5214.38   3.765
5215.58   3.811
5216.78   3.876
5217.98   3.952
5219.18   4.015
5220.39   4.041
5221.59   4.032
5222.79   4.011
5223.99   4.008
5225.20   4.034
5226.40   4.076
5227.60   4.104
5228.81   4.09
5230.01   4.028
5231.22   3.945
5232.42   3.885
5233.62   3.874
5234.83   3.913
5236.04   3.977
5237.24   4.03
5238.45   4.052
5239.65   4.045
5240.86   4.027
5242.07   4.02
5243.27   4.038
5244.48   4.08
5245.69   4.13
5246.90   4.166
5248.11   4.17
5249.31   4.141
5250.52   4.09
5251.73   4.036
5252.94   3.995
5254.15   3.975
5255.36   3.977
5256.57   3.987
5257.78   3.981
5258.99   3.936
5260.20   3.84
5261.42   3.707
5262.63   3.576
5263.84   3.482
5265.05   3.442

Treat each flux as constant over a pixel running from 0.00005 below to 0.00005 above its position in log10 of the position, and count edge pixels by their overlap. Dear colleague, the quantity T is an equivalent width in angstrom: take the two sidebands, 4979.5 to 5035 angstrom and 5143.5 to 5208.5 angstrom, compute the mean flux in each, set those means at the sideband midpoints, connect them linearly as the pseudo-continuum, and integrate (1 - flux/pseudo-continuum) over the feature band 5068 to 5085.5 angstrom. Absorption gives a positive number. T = -0.7 angstrom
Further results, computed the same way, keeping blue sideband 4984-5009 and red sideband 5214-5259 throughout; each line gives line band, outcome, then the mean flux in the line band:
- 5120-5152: 2.01 angstrom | 3.67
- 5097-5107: 0.93 angstrom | 3.53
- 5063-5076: -0.22 angstrom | 3.93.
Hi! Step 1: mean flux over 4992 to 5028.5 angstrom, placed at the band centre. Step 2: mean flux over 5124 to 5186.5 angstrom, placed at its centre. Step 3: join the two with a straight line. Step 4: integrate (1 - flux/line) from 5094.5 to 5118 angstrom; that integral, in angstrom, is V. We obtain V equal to -1.8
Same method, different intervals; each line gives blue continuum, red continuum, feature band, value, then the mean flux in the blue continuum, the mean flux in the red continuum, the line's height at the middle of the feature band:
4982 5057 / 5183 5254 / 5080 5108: 1.0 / 3.69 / 3.79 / 3.73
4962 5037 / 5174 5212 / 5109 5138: -2.5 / 3.73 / 3.36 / 3.5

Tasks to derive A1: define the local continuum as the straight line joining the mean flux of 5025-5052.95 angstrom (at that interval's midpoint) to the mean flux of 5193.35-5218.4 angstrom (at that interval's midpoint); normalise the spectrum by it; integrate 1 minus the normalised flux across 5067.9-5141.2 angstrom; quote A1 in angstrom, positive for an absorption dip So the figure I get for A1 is -1.19 angstrom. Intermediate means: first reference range 3.68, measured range 3.7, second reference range 3.59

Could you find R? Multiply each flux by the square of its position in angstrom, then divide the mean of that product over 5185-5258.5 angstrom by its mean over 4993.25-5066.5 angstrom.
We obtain 1.12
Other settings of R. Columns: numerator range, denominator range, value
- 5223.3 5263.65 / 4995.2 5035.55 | 1.20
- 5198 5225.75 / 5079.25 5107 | 1.08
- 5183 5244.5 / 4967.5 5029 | 1.10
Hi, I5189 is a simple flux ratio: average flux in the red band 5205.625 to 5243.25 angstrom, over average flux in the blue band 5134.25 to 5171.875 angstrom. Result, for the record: 1.1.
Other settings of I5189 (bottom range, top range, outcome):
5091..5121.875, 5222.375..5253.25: 1.07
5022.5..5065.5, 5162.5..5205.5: 0.87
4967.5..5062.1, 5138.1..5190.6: 0.90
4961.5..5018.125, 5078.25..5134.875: 0.98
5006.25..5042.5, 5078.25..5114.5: 1.02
